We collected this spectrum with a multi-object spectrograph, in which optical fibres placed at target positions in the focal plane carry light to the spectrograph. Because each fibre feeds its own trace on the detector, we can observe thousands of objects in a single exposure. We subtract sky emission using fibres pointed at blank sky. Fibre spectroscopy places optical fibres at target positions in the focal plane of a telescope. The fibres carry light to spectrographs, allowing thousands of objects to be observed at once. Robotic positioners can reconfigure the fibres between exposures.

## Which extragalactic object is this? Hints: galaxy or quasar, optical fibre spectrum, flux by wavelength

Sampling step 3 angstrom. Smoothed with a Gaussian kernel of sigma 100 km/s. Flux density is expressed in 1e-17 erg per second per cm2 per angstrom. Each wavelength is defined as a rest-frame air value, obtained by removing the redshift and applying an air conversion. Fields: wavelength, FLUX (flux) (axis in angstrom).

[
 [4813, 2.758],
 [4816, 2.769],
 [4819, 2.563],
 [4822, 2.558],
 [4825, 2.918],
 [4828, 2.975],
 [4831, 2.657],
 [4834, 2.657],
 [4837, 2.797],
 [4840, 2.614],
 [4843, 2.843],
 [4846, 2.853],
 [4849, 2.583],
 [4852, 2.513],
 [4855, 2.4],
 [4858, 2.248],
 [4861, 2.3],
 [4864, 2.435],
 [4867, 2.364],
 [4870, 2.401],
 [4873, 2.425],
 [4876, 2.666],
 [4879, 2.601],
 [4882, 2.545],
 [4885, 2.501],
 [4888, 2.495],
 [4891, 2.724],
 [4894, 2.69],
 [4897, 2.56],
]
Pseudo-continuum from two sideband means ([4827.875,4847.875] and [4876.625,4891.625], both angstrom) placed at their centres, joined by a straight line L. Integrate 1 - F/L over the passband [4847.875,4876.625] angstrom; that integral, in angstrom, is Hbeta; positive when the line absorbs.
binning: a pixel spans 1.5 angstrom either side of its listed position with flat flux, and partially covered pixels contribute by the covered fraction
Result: 2.5 angstrom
